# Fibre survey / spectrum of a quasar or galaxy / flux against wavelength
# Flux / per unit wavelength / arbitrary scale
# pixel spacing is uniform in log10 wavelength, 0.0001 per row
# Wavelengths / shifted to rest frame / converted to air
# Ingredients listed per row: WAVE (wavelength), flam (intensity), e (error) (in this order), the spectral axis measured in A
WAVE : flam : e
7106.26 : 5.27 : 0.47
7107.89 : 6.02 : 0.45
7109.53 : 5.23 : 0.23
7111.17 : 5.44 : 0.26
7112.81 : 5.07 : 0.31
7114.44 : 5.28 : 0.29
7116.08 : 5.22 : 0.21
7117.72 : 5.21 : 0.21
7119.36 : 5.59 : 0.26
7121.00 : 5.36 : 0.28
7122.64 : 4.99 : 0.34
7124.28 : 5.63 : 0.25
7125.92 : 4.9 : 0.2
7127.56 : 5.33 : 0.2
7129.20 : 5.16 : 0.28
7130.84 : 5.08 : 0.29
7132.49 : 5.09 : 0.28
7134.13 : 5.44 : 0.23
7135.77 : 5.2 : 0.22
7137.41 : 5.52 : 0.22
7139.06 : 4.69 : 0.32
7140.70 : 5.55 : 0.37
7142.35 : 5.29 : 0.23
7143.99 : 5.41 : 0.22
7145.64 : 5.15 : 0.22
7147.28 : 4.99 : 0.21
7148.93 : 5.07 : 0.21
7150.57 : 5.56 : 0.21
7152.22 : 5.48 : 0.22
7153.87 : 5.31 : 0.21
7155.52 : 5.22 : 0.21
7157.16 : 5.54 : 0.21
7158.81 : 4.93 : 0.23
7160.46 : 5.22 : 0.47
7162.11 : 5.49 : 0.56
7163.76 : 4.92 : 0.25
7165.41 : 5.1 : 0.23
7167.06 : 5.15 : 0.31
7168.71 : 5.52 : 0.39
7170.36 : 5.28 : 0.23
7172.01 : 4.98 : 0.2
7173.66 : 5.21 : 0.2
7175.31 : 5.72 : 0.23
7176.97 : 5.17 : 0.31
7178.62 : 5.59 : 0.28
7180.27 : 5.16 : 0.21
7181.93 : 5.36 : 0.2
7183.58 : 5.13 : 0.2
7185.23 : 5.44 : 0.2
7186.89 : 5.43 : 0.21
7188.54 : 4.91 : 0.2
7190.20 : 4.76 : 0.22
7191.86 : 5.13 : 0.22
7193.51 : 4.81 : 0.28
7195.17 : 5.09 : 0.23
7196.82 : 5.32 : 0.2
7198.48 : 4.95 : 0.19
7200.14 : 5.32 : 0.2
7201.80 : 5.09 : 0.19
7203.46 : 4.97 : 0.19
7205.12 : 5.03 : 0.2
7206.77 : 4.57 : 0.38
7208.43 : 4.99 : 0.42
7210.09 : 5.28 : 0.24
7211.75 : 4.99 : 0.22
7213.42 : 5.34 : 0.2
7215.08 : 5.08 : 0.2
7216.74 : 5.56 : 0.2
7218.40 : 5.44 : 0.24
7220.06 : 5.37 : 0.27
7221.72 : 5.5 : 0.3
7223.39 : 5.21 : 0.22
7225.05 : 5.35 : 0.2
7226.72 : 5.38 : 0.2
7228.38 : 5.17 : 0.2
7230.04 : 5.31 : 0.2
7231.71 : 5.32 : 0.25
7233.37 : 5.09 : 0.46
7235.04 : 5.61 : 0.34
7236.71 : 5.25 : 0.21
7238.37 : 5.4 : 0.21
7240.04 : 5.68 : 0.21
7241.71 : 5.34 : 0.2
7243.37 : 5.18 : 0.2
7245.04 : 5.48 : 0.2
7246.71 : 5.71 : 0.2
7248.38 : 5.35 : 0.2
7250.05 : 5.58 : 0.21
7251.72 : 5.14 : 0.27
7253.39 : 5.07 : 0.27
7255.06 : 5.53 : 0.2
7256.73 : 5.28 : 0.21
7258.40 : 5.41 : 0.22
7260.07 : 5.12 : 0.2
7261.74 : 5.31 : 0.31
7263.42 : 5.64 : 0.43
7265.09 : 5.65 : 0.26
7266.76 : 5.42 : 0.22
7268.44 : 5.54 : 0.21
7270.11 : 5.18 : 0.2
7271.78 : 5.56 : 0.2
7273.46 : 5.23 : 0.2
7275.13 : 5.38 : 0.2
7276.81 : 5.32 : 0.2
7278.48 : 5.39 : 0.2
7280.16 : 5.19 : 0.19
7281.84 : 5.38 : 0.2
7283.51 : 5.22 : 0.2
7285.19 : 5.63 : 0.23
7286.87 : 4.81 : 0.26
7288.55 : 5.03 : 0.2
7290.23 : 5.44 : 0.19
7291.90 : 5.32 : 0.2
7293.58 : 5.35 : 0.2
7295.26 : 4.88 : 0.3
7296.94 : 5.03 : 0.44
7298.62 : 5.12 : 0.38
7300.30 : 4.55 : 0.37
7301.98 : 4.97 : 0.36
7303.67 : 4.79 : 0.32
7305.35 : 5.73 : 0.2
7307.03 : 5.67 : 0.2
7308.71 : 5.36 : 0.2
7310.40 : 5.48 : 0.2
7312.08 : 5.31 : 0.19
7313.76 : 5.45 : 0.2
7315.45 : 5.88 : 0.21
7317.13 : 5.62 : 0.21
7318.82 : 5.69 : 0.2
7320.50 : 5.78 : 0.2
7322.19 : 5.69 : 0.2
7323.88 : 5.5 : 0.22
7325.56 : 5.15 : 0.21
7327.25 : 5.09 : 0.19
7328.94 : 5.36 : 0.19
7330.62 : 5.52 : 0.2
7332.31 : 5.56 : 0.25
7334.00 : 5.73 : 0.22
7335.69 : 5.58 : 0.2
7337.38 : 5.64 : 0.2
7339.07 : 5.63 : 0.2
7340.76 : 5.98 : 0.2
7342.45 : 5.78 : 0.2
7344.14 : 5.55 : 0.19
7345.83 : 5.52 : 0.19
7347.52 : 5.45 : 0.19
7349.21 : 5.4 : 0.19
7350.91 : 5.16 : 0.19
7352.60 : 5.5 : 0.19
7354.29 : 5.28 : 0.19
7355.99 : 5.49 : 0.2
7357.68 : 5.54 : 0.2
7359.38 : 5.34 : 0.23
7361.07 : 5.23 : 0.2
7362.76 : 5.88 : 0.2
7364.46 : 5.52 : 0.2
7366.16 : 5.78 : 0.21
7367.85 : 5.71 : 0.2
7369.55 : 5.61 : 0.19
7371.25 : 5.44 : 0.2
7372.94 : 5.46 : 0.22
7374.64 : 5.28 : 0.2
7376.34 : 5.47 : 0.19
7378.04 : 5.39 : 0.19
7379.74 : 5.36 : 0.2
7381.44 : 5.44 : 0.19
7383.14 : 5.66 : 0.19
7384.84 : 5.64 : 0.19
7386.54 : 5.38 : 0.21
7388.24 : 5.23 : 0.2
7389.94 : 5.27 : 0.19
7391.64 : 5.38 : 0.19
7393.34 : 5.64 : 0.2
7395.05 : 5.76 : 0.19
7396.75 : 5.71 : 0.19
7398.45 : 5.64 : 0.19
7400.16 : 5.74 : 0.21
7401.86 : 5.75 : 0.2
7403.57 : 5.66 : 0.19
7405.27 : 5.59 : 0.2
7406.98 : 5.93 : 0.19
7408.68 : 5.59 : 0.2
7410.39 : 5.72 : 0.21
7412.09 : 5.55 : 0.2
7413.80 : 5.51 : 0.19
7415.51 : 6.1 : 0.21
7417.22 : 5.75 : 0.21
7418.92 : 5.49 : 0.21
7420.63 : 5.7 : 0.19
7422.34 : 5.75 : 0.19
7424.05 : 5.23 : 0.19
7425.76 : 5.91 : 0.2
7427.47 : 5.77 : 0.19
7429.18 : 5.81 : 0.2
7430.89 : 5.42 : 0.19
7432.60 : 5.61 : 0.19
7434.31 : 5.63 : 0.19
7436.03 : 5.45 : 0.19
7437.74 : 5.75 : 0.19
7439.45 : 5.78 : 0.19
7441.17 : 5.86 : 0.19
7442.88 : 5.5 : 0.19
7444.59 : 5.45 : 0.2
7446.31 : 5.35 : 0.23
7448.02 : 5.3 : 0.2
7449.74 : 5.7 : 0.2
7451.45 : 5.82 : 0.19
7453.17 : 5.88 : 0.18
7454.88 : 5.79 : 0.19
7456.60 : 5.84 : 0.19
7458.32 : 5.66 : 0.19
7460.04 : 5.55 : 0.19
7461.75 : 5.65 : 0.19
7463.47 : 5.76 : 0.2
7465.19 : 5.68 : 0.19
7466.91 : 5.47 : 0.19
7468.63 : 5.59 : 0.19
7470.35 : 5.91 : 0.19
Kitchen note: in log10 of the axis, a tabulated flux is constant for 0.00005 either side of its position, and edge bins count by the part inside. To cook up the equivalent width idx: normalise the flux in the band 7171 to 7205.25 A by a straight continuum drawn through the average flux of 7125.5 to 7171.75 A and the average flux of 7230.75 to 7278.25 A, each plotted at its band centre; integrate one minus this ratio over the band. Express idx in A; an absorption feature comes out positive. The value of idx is 0.8 A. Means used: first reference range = 5.24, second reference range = 5.38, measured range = 5.17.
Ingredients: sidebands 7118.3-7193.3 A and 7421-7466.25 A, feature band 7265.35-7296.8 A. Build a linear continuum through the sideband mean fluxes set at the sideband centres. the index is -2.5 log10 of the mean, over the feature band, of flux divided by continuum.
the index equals 0.03 mag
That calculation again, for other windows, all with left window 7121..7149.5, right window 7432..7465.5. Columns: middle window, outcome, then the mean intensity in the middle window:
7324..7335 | 0.014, 5.41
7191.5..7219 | 0.041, 5.11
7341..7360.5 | 0.009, 5.47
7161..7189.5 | 0.000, 5.27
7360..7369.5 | -0.017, 5.62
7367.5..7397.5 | 0.014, 5.49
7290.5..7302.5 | 0.079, 5.06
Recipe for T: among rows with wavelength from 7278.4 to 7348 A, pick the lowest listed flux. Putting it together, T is 4.55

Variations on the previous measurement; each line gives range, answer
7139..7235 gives 4.57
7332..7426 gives 5.16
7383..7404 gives 5.23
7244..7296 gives 4.81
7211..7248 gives 4.99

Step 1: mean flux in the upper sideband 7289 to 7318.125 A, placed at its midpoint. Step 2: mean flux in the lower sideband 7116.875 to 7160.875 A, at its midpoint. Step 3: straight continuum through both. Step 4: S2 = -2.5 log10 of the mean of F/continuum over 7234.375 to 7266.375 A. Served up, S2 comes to -0.026 mag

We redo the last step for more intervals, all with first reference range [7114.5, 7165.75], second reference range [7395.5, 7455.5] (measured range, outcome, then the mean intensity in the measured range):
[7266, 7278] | 0.01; 5.38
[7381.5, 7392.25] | 0.03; 5.43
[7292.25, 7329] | 0.03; 5.34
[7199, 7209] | 0.07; 4.99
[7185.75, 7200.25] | 0.05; 5.07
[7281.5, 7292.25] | 0.04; 5.26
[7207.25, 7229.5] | 0.02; 5.27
